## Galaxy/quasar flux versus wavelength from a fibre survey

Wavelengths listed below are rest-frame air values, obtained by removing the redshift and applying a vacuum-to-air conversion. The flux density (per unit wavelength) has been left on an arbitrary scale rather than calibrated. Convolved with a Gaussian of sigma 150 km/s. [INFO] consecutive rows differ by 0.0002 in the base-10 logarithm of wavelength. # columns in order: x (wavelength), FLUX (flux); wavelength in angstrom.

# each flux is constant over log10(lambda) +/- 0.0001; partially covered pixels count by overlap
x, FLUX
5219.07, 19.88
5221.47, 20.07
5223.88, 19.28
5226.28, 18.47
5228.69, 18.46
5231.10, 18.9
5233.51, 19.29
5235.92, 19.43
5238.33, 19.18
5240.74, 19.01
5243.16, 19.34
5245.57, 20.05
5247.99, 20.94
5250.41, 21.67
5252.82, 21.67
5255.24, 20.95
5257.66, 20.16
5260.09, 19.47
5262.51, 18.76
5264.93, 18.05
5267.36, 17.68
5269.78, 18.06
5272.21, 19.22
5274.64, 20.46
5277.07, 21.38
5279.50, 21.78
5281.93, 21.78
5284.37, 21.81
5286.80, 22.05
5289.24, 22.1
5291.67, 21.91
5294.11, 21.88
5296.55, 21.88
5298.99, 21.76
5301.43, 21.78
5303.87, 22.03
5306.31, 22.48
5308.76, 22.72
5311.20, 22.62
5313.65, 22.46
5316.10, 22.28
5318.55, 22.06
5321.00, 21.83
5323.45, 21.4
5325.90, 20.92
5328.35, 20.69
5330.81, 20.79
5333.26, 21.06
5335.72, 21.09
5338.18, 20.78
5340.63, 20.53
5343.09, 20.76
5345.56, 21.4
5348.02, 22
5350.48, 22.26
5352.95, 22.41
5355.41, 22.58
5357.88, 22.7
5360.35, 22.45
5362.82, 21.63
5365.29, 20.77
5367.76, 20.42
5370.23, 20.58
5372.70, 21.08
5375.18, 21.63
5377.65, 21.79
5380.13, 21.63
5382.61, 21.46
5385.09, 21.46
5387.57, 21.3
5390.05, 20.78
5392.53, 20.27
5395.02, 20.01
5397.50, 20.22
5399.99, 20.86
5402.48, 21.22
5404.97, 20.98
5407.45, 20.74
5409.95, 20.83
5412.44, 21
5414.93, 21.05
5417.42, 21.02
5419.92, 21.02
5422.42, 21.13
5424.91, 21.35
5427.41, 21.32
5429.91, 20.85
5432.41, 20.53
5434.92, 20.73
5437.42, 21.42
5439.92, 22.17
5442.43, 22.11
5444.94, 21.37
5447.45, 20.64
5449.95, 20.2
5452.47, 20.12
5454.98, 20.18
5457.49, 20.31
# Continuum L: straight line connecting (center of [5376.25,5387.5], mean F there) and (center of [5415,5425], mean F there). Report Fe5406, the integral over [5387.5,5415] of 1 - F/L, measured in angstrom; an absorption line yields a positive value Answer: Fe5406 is 0.76 angstrom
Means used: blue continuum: 21.6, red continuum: 21.1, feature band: 20.7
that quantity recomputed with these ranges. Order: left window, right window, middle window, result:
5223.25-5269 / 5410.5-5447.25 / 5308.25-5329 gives -1.8 angstrom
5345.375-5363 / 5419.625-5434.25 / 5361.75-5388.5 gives 0.8 angstrom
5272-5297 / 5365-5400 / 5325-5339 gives 0.2 angstrom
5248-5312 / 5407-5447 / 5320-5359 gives -0.7 angstrom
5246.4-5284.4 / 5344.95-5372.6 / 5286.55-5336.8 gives -2.0 angstrom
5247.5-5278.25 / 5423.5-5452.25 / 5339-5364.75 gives -1.7 angstrom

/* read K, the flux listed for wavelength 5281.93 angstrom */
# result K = 21.78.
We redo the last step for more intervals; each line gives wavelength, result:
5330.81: 20.79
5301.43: 21.78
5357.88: 22.7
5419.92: 21.02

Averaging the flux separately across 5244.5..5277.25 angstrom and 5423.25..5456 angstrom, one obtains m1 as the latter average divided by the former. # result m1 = 1.06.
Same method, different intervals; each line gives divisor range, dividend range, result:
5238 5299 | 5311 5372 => 1.05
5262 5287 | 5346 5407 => 1.06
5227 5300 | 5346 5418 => 1.05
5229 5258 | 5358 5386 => 1.07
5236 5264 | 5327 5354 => 1.06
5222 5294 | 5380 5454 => 1.04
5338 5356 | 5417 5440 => 0.98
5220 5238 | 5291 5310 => 1.15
